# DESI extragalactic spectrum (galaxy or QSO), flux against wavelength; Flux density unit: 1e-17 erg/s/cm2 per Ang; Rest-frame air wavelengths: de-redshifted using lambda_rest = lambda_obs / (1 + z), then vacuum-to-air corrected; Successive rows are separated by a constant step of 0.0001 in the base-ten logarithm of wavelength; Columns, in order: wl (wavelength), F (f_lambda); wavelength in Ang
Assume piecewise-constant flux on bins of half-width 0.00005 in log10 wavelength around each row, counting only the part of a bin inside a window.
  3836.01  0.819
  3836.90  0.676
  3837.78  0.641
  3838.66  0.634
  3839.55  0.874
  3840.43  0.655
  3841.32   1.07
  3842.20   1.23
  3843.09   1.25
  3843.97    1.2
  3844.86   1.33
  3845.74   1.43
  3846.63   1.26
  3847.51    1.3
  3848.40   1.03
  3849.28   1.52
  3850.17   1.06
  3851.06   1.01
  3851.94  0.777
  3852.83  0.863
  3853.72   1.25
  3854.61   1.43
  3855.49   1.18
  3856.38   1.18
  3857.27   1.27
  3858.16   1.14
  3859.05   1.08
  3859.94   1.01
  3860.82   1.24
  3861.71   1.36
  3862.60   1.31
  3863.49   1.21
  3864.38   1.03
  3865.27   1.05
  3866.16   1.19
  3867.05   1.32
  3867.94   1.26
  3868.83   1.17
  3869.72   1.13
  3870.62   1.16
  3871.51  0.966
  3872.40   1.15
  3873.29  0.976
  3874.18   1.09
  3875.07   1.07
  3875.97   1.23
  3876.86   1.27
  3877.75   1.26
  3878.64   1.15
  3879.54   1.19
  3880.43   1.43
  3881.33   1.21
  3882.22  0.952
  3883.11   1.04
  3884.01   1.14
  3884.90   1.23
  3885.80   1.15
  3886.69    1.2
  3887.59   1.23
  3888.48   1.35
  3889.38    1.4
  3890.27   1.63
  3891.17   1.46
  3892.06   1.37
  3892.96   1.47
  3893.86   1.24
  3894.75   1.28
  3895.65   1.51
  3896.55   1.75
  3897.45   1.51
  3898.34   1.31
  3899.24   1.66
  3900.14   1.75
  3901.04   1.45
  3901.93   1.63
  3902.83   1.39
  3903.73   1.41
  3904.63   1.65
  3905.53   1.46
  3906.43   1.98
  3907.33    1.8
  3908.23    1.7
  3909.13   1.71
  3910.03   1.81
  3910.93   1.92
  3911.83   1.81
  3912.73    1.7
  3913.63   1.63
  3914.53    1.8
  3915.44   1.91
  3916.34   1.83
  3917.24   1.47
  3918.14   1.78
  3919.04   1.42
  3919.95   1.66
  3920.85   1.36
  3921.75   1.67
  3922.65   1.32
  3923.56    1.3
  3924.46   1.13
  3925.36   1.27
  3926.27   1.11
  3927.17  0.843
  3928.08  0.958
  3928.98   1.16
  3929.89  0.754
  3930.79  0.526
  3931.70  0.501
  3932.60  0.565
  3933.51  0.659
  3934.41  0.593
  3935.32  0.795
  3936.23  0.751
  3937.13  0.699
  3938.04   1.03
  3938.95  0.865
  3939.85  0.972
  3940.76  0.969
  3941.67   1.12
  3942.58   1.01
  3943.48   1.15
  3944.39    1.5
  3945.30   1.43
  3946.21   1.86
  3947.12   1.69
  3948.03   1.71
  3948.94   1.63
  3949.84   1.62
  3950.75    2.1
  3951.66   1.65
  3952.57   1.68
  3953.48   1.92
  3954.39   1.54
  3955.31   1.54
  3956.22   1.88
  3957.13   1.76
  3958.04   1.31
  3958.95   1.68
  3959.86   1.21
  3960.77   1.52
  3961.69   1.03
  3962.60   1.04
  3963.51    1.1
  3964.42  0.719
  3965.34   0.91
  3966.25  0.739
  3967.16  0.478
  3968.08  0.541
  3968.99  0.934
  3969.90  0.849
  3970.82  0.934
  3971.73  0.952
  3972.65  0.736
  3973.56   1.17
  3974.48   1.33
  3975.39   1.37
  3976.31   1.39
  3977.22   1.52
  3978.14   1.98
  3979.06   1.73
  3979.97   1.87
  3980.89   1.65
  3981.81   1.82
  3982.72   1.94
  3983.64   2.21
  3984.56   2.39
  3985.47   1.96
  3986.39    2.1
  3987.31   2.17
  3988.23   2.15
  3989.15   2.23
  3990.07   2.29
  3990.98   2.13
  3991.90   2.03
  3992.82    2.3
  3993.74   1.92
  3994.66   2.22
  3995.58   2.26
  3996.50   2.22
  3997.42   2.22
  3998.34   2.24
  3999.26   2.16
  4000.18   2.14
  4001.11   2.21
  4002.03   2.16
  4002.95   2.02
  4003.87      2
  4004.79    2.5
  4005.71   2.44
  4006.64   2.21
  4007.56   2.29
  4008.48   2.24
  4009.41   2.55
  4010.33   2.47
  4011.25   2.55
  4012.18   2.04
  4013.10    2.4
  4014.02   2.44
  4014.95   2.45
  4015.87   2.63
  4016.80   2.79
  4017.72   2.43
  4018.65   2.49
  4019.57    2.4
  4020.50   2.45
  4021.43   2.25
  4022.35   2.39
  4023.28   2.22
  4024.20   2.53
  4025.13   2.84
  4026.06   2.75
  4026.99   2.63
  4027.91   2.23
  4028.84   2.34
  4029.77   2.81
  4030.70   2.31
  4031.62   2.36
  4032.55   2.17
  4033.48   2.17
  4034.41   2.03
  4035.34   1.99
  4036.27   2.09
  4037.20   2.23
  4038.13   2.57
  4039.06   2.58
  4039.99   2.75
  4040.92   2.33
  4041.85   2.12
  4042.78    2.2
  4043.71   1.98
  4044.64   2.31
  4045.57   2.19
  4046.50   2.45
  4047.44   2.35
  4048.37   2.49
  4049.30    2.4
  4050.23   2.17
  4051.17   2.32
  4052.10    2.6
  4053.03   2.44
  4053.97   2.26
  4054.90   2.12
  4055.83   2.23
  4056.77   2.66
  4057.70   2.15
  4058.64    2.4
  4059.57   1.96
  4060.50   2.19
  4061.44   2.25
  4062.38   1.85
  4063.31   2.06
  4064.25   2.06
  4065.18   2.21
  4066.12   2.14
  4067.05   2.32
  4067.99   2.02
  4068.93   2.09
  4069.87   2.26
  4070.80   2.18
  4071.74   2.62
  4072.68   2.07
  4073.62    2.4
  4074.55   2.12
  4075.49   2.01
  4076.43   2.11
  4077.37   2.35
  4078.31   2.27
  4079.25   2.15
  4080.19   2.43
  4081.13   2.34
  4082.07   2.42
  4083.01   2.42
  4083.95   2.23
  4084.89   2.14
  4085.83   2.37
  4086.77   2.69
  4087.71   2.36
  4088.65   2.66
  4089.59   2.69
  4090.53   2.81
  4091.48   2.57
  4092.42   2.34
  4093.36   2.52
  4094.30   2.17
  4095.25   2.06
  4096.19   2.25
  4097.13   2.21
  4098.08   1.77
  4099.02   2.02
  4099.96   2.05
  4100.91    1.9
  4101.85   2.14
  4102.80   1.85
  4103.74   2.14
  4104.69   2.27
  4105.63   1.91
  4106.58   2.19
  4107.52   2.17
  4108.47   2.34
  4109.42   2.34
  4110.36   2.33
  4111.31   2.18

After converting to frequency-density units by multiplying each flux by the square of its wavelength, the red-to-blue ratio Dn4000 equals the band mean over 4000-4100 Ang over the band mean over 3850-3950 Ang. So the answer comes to 1.94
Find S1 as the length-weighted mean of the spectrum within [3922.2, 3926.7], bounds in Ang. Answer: 1.23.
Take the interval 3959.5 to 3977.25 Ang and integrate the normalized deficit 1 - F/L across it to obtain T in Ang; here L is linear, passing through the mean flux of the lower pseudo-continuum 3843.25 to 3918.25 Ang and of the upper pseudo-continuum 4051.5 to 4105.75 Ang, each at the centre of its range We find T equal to 7.5 Ang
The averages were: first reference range 1.35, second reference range 2.25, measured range 1.01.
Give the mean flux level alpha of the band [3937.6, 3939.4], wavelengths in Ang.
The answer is 0.947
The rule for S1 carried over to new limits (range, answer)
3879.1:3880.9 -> 1.31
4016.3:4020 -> 2.53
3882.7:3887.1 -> 1.15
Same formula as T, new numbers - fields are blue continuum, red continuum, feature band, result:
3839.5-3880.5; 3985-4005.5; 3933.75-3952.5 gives 5.6 Ang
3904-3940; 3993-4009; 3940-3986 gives 9.1 Ang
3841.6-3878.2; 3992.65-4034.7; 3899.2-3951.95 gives 9.3 Ang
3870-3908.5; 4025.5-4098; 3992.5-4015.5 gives -3.3 Ang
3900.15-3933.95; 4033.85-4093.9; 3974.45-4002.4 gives -2.6 Ang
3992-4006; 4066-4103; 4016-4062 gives -2.6 Ang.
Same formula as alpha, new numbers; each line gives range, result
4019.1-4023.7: 2.34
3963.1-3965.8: 0.906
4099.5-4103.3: 1.99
